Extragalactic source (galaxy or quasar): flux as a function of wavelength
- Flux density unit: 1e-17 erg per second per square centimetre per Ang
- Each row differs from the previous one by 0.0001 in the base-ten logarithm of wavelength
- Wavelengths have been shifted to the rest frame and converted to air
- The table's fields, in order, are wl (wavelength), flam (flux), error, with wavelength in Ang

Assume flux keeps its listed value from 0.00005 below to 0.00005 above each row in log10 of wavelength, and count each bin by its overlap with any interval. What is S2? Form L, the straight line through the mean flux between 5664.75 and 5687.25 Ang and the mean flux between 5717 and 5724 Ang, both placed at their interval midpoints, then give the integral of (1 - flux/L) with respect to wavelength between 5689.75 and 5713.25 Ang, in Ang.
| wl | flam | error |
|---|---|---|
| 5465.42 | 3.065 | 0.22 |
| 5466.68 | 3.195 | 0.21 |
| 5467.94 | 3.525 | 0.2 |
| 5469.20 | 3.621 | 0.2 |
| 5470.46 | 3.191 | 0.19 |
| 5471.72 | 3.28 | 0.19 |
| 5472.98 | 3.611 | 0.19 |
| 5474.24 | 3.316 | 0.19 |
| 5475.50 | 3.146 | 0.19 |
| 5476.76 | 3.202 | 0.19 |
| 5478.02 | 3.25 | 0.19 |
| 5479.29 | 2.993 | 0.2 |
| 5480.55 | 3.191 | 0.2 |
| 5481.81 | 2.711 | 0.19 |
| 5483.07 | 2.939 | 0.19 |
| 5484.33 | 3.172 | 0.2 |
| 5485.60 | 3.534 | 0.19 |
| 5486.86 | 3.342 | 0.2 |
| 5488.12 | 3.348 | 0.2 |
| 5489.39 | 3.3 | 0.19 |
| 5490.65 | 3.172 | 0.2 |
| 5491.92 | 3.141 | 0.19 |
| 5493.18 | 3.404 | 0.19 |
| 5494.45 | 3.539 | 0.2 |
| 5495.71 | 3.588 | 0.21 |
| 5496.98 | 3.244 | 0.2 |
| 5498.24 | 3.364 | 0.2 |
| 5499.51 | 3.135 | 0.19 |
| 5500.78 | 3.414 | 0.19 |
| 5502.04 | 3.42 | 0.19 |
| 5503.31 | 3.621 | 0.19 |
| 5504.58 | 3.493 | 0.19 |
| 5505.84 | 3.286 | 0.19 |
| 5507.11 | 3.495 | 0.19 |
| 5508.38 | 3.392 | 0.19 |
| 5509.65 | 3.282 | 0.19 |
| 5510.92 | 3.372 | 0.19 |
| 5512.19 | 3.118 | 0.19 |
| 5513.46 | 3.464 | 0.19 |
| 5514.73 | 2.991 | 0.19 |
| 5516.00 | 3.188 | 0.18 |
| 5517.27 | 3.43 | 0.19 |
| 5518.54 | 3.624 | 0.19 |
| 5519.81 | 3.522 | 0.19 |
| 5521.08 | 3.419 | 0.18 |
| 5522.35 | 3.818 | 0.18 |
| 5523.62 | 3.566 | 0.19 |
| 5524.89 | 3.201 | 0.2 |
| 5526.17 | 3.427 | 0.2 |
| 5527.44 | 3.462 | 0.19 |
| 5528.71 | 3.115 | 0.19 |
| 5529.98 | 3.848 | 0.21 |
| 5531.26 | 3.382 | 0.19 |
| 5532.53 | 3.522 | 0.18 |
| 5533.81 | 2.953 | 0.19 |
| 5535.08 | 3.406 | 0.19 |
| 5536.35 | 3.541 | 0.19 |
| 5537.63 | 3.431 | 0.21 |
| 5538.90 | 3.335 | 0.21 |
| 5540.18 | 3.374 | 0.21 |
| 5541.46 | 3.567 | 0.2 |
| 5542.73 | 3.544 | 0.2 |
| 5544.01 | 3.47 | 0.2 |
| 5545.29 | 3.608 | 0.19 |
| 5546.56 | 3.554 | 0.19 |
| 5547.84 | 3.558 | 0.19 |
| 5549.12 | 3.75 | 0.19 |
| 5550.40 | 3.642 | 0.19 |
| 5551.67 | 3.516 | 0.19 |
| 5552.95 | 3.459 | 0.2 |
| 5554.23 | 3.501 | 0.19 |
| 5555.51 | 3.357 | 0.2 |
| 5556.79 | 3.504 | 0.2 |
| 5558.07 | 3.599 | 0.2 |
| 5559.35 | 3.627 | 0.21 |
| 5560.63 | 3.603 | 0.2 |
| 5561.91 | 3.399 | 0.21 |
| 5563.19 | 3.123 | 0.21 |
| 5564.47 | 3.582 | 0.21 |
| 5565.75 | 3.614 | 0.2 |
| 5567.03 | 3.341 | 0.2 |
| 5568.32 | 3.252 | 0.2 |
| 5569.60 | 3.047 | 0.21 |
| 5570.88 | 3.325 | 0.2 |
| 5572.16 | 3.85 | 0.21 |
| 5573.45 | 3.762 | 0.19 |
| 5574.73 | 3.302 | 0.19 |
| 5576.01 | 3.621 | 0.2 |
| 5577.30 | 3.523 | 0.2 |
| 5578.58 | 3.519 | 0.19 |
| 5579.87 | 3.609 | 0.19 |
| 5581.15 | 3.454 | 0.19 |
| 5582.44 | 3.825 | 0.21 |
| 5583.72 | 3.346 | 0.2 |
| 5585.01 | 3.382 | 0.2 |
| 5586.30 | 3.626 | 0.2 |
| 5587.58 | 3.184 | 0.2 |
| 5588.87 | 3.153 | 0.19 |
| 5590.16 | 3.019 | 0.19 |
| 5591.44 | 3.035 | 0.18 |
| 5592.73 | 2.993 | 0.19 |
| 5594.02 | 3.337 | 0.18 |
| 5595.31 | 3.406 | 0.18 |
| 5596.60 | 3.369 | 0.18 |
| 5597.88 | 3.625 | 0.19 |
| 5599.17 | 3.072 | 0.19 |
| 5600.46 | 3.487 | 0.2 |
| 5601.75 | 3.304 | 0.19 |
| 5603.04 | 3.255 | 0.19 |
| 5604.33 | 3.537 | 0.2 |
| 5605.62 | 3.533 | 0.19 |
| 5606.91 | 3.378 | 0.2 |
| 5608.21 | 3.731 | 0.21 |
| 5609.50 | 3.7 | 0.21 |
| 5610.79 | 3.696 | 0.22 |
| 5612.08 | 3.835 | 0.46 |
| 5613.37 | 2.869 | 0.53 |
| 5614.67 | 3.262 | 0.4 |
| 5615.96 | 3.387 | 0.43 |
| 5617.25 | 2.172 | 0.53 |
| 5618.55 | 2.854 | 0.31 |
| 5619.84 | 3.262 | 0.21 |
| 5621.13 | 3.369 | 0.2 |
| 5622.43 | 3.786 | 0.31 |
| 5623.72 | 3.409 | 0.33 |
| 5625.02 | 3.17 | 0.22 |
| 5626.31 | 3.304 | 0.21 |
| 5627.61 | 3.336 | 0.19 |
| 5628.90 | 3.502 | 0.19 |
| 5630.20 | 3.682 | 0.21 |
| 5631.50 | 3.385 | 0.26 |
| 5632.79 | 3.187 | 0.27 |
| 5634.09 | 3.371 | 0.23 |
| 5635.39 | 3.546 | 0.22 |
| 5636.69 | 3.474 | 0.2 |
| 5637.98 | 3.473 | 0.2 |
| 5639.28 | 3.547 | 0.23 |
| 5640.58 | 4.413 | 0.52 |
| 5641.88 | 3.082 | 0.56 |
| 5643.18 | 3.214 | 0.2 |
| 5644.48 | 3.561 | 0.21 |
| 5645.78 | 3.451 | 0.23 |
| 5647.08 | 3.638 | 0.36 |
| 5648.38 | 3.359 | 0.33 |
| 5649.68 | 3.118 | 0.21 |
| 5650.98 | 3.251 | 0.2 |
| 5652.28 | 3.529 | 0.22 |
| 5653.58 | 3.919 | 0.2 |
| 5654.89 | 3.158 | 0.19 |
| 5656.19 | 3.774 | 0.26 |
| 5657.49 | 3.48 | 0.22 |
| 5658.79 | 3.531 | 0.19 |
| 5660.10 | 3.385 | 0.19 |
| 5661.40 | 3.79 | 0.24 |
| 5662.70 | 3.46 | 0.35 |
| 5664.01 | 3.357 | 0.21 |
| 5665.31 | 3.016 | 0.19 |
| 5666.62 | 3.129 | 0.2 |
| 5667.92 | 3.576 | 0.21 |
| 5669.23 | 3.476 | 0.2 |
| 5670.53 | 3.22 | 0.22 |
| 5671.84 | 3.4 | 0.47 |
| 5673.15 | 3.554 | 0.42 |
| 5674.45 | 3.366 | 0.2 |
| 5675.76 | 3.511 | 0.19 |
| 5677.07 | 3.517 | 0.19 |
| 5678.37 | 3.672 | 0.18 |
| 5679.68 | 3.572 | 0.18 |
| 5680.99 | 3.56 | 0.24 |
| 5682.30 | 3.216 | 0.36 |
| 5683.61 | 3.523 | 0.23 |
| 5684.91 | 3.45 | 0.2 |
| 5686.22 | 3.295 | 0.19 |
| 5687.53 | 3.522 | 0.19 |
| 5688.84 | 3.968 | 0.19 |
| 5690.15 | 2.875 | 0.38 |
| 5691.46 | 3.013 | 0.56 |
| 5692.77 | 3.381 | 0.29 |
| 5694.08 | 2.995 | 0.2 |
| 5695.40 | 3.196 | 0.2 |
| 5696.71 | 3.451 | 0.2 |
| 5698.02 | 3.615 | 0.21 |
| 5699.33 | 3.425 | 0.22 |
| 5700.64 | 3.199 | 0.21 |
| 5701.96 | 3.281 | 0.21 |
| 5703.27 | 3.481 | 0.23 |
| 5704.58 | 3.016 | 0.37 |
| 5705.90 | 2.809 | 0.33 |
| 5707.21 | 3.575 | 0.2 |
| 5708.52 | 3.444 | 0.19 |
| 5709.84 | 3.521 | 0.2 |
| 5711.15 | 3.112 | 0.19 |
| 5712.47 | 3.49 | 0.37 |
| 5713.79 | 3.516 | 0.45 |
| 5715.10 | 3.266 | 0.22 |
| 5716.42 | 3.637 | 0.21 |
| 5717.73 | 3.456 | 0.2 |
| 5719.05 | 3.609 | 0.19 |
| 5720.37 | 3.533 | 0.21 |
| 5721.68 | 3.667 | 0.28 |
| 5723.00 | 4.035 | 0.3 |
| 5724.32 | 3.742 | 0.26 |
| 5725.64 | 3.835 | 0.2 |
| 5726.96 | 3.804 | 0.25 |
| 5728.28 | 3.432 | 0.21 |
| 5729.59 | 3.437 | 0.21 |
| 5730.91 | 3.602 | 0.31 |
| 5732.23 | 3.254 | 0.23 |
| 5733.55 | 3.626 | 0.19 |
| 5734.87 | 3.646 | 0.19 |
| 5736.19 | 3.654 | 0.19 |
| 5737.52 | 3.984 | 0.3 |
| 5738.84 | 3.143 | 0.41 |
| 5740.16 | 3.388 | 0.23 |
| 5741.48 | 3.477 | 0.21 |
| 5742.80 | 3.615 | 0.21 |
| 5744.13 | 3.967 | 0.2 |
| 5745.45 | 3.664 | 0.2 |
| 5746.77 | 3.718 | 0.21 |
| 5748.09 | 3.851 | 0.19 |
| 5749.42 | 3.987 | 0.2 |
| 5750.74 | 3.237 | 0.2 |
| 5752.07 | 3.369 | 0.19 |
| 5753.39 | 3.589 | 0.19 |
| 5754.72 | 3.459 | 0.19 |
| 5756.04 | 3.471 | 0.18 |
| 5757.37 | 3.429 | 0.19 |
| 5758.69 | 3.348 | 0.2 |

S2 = 1.9 Ang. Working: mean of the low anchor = 3.42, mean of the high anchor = 3.67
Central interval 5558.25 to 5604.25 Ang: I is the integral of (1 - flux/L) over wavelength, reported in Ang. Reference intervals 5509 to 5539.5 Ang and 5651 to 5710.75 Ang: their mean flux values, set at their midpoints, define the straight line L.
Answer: -0.1 Ang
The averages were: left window 3.39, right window 3.4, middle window 3.4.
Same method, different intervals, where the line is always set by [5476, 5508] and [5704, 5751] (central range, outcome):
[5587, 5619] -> 1.2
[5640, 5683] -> 0.2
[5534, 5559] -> -1.1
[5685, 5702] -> 0.9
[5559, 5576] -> -0.4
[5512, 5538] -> -0.6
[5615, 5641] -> 0.5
